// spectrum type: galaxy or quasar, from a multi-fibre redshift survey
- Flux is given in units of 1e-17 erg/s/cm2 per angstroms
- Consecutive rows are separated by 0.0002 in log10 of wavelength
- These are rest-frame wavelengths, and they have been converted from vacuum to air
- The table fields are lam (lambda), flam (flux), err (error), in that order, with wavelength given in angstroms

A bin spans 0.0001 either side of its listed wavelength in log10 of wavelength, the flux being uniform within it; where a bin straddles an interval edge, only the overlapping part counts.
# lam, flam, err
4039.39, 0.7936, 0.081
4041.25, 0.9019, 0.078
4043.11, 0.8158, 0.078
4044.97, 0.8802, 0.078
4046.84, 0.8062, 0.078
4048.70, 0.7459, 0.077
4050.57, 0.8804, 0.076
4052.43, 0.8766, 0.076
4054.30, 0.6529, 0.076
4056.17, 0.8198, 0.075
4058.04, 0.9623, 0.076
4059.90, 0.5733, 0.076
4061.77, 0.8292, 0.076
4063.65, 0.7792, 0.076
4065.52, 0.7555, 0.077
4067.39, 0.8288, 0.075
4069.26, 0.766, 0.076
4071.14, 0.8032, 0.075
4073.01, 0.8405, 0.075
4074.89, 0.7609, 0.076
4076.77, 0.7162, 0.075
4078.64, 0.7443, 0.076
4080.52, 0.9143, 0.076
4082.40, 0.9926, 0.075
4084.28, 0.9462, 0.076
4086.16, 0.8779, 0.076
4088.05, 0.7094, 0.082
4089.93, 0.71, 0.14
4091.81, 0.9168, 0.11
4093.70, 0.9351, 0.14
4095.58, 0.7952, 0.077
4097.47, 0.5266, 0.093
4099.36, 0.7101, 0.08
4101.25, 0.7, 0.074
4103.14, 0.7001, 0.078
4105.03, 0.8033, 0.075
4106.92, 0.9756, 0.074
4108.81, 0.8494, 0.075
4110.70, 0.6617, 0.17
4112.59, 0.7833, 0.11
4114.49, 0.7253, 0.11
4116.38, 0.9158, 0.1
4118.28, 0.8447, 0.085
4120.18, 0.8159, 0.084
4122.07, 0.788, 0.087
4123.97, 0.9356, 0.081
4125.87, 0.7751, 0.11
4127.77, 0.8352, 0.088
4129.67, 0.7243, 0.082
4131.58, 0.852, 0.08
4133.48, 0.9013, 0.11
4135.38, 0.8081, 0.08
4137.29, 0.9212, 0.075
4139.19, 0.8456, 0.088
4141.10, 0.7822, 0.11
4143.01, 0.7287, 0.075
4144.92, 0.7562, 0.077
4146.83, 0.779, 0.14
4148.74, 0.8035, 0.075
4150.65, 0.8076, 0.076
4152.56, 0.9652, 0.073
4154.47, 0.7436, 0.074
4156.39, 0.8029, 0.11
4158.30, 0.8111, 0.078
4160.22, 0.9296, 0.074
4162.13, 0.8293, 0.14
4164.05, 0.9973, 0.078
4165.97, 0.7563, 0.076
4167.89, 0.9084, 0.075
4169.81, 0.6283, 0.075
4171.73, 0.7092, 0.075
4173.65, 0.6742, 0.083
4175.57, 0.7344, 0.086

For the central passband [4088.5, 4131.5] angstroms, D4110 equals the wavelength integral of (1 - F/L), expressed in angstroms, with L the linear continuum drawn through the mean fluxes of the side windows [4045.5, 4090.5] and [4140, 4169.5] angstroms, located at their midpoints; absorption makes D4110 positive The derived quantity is 1.1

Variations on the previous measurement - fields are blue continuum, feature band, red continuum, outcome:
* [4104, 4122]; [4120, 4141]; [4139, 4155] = -0.68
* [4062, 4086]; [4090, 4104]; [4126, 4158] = 1.16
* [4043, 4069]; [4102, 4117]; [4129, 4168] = 0.35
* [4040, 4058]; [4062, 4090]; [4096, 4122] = -0.42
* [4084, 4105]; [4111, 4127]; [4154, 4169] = -0.35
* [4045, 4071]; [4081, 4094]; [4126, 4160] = -1.07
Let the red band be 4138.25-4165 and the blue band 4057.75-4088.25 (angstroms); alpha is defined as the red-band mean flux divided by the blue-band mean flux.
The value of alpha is 1.0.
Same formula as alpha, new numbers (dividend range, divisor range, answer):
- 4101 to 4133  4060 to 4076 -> 1.03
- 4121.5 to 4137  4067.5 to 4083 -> 1.02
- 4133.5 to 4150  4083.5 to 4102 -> 1.03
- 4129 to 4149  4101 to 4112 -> 1.03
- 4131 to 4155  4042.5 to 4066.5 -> 1.03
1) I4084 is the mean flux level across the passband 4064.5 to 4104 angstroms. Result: 0.793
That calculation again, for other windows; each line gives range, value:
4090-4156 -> 0.805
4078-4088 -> 0.882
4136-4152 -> 0.807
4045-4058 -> 0.814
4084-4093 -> 0.826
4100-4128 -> 0.806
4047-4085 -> 0.809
